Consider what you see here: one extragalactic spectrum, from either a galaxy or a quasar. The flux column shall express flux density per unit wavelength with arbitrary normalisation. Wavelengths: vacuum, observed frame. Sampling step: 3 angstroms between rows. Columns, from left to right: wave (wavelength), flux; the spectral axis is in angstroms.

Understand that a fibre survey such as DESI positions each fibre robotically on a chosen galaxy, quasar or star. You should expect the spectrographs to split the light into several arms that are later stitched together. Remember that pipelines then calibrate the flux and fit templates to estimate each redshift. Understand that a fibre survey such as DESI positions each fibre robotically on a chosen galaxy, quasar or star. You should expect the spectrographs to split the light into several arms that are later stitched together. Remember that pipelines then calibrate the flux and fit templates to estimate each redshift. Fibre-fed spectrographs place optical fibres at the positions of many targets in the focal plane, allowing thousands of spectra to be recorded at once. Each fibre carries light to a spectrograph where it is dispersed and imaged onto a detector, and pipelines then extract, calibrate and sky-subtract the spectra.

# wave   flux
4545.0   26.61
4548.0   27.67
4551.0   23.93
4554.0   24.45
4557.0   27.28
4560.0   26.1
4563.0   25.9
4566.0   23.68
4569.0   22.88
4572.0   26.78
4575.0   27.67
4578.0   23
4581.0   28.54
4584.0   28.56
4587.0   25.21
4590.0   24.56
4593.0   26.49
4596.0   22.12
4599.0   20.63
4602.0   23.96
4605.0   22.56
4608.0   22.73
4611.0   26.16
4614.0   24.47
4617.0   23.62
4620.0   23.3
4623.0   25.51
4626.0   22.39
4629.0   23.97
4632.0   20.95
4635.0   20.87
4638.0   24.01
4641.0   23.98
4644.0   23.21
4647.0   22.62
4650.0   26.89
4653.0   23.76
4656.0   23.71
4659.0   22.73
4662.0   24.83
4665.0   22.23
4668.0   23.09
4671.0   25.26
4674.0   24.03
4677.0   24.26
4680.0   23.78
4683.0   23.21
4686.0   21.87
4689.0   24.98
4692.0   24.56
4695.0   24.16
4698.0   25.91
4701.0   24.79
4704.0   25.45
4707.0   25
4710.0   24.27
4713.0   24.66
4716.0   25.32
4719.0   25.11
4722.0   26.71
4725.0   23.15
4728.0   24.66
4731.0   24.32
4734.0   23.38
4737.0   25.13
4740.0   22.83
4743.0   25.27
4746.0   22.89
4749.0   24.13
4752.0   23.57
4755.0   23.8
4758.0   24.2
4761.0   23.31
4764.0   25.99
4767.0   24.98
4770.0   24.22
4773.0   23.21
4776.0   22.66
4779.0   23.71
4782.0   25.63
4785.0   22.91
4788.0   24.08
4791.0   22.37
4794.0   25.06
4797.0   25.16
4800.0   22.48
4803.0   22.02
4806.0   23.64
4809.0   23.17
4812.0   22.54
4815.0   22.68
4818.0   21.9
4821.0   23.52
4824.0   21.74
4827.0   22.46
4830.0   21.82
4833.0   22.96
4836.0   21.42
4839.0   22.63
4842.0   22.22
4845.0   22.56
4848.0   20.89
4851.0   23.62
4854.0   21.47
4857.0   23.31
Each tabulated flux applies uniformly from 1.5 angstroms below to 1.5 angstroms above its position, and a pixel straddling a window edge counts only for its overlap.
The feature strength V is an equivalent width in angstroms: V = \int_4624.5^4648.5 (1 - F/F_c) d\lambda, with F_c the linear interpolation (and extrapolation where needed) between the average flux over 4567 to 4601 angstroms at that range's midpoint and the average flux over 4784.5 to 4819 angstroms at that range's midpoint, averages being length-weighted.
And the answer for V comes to 1.8 angstroms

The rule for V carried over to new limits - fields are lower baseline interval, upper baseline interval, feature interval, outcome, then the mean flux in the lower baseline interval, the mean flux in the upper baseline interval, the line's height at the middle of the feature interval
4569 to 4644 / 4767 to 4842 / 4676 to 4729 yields -1.97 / 24.2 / 23.1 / 23.7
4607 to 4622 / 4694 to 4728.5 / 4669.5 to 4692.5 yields 0.68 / 24.1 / 25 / 24.7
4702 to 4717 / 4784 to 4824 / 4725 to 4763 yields 0.50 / 24.9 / 23.1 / 24.3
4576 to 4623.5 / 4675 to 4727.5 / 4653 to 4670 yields 0.76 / 24.5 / 24.5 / 24.5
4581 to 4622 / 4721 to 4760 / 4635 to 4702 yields 0.89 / 24.4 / 24.1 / 24.2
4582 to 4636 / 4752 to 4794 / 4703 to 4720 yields -0.73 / 23.9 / 24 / 23.9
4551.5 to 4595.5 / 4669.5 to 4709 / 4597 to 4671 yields 4.59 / 25.7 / 24.4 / 25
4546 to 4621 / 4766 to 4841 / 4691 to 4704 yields -0.51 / 24.9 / 23.1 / 24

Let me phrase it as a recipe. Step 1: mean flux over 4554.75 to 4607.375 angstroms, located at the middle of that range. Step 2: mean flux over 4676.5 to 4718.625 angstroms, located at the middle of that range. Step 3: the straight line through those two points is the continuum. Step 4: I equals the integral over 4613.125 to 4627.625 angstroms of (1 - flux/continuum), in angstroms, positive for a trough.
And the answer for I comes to 0.6 angstroms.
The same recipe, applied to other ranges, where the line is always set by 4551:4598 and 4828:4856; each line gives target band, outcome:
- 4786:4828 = -0.8 angstroms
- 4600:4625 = 1.0 angstroms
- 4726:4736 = -0.2 angstroms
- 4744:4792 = -1.6 angstroms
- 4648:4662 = 0.1 angstroms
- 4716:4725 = -0.6 angstroms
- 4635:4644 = 0.5 angstroms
